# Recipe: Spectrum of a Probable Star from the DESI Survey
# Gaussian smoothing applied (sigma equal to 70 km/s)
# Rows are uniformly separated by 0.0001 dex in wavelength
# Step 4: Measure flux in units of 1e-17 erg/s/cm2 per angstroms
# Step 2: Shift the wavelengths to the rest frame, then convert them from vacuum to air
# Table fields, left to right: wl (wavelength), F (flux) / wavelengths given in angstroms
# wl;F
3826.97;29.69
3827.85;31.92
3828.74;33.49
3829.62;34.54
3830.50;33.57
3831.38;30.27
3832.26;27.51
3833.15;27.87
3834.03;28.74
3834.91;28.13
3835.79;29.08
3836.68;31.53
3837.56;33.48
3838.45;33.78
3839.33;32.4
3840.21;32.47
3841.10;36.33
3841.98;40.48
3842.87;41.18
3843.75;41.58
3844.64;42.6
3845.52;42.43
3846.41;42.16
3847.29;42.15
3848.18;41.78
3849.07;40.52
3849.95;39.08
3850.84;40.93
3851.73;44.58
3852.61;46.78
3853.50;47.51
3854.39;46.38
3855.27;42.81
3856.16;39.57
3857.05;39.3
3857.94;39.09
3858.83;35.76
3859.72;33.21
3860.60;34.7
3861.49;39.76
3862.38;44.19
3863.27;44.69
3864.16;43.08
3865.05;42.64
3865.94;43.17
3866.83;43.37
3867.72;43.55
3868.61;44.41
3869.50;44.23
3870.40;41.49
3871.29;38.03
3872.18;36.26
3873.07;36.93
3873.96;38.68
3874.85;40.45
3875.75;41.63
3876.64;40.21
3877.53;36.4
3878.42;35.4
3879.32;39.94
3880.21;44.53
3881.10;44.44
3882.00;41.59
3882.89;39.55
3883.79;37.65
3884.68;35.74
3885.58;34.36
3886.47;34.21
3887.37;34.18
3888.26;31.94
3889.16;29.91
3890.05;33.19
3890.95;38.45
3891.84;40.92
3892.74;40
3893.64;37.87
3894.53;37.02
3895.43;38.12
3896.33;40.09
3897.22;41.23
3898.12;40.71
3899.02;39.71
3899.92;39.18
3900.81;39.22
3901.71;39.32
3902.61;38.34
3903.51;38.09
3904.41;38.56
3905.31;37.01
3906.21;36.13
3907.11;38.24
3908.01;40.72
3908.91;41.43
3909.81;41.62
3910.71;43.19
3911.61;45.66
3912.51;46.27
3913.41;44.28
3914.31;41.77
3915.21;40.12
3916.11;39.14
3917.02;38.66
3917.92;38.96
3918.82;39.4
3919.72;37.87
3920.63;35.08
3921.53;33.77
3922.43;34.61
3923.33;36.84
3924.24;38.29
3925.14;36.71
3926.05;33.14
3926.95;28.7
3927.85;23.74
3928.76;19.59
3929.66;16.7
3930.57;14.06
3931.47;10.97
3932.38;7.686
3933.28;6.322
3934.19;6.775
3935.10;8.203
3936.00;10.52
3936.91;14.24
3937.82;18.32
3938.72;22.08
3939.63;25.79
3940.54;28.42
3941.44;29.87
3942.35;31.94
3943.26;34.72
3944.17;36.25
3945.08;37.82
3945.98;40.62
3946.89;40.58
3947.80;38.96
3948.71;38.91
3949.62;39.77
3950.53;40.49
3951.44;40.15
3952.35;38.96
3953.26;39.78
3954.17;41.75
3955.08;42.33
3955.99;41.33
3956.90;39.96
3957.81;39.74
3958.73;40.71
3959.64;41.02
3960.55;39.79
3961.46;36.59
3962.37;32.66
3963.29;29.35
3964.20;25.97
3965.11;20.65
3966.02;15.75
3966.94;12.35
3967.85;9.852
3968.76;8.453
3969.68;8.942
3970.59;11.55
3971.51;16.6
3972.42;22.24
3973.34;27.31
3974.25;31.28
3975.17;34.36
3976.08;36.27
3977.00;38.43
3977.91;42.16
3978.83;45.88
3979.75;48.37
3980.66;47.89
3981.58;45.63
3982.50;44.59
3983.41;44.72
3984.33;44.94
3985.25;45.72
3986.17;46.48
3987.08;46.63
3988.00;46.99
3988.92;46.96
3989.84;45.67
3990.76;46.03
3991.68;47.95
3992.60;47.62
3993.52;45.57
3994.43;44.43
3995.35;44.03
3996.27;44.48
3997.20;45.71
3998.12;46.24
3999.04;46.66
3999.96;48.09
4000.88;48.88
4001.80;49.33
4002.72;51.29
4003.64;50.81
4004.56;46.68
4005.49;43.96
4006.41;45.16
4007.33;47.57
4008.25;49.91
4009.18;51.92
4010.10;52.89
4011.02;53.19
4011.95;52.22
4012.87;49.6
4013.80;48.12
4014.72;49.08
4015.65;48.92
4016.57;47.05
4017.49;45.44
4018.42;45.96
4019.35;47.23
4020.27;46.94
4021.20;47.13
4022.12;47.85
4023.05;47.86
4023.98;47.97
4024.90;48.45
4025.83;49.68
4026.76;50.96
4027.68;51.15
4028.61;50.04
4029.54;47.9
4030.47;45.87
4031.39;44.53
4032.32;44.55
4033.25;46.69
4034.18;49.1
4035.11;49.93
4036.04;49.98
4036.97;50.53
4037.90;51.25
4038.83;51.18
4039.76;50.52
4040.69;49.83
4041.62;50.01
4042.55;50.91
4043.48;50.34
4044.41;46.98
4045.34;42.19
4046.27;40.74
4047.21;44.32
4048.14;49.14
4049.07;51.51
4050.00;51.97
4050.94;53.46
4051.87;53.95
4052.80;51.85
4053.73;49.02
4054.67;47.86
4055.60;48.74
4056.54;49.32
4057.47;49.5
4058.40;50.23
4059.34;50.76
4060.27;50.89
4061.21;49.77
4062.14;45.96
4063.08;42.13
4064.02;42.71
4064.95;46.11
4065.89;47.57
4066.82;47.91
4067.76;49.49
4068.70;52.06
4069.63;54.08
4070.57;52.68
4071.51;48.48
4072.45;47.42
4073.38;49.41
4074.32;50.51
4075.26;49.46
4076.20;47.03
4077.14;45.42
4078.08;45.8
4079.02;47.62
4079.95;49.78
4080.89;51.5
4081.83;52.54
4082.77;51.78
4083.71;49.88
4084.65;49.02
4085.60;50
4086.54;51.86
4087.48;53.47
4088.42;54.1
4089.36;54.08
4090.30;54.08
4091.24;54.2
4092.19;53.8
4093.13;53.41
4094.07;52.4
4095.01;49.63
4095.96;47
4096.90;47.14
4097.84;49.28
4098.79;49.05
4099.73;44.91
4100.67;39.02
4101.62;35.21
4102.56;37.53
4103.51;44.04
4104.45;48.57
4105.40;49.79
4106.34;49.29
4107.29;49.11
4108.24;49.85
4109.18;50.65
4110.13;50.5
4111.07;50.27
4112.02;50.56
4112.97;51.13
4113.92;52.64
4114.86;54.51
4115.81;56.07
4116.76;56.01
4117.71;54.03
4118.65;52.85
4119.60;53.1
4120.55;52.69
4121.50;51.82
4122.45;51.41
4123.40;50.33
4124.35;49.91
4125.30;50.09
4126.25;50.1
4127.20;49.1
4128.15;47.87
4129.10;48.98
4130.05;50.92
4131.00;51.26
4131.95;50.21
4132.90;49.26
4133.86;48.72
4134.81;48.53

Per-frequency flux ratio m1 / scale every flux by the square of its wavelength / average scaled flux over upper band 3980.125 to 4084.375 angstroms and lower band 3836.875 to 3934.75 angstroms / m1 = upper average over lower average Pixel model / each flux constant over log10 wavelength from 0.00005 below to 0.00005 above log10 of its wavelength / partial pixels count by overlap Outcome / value 1.40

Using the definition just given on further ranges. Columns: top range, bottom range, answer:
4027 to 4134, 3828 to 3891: 1.45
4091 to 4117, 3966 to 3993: 1.46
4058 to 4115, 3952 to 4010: 1.32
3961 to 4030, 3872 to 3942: 1.29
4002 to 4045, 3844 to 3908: 1.32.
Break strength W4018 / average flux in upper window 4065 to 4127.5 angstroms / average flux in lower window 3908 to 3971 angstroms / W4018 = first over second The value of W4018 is 1.62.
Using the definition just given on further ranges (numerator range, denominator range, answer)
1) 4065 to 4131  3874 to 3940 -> 1.47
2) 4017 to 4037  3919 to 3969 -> 1.64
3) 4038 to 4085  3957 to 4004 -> 1.30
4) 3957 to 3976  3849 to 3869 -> 0.62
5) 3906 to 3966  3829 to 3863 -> 0.87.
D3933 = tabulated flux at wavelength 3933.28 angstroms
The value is 6.322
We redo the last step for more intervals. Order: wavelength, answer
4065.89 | 47.57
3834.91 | 28.13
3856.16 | 39.57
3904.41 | 38.56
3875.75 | 41.63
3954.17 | 41.75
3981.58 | 45.63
